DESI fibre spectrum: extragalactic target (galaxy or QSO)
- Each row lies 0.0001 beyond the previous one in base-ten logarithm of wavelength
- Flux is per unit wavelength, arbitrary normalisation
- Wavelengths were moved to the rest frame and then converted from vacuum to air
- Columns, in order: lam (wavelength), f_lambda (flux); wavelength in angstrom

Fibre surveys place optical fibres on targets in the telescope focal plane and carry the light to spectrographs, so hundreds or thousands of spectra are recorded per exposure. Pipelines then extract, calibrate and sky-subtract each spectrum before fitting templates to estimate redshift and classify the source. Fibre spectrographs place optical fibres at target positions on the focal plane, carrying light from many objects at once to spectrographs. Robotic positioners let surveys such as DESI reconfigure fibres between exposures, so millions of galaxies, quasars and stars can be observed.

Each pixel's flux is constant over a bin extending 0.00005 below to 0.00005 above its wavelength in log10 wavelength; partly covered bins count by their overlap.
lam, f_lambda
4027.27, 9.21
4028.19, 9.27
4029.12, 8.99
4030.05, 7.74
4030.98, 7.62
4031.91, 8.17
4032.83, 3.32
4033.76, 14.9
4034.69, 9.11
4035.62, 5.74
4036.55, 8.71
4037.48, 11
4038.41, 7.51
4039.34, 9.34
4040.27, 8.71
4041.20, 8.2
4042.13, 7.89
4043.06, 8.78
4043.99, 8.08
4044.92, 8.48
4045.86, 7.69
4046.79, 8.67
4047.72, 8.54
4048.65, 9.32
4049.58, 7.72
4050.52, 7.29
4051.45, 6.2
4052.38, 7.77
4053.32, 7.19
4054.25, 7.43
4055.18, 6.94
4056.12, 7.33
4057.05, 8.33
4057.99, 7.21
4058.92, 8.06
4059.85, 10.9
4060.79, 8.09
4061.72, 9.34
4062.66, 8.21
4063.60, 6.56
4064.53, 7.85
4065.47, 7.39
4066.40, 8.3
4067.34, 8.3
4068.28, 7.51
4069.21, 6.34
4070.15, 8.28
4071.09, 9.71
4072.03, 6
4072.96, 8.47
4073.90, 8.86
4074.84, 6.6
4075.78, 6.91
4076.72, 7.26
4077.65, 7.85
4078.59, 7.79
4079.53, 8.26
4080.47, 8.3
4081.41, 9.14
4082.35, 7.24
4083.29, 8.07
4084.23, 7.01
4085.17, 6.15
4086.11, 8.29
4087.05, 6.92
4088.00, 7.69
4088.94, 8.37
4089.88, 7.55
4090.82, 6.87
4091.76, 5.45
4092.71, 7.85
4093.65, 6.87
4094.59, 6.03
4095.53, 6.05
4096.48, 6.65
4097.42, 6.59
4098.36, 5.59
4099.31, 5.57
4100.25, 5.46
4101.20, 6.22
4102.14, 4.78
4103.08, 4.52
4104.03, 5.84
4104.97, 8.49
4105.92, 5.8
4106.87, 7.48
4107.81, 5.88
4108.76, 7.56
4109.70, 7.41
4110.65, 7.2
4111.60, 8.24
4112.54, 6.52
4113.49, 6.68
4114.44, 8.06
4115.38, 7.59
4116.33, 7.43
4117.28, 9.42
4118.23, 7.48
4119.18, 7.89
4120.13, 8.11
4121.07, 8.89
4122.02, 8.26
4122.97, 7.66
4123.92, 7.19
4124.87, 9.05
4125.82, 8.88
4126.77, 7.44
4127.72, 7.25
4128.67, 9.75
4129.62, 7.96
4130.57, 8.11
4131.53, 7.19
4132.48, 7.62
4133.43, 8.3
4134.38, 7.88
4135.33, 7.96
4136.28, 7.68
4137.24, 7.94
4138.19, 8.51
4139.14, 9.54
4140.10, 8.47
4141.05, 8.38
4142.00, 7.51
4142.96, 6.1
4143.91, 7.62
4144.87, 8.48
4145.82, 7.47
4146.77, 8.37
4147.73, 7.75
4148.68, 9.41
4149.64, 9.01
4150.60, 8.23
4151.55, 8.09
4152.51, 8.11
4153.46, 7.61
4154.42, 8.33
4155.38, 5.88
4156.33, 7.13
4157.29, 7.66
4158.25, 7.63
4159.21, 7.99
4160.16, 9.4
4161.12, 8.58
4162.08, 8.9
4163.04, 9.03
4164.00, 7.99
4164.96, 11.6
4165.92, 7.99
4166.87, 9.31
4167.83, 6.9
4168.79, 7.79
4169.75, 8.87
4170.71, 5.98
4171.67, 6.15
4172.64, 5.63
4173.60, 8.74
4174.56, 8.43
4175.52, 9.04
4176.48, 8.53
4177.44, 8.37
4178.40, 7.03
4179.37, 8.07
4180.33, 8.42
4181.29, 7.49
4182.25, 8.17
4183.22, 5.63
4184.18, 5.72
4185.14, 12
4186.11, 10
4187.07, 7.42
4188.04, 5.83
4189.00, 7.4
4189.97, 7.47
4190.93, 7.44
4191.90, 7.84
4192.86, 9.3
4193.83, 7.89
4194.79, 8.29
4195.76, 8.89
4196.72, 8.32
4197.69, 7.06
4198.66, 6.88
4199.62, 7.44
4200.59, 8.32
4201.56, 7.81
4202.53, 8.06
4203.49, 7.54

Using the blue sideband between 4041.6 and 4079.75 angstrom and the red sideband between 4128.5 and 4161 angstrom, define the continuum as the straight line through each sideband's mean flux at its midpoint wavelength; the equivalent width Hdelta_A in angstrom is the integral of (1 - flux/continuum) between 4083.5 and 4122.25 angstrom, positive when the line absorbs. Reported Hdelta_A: 4.7 angstrom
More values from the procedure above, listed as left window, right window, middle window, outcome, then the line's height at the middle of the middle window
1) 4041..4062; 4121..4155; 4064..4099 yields 2.9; 8.07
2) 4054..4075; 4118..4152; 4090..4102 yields 2.6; 8.01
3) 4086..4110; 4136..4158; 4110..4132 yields -2.1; 7.23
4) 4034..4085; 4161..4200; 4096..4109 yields 3.0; 8.01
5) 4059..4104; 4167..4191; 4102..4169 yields -3.0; 7.54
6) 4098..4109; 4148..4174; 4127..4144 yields -1.9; 7.18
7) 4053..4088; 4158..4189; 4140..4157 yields 0.3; 8.01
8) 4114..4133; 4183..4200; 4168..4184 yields 0.6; 7.91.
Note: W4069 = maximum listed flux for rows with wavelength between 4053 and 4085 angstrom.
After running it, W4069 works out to 10.9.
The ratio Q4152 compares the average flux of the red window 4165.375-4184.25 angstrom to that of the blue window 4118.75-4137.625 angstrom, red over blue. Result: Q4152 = 1.0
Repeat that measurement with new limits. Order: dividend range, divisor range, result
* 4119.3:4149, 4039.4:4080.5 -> 1.02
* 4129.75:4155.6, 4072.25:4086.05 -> 1.04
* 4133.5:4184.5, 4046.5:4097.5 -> 1.05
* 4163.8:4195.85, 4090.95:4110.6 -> 1.26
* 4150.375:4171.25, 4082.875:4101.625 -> 1.20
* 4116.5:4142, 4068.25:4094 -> 1.08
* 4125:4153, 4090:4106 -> 1.31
